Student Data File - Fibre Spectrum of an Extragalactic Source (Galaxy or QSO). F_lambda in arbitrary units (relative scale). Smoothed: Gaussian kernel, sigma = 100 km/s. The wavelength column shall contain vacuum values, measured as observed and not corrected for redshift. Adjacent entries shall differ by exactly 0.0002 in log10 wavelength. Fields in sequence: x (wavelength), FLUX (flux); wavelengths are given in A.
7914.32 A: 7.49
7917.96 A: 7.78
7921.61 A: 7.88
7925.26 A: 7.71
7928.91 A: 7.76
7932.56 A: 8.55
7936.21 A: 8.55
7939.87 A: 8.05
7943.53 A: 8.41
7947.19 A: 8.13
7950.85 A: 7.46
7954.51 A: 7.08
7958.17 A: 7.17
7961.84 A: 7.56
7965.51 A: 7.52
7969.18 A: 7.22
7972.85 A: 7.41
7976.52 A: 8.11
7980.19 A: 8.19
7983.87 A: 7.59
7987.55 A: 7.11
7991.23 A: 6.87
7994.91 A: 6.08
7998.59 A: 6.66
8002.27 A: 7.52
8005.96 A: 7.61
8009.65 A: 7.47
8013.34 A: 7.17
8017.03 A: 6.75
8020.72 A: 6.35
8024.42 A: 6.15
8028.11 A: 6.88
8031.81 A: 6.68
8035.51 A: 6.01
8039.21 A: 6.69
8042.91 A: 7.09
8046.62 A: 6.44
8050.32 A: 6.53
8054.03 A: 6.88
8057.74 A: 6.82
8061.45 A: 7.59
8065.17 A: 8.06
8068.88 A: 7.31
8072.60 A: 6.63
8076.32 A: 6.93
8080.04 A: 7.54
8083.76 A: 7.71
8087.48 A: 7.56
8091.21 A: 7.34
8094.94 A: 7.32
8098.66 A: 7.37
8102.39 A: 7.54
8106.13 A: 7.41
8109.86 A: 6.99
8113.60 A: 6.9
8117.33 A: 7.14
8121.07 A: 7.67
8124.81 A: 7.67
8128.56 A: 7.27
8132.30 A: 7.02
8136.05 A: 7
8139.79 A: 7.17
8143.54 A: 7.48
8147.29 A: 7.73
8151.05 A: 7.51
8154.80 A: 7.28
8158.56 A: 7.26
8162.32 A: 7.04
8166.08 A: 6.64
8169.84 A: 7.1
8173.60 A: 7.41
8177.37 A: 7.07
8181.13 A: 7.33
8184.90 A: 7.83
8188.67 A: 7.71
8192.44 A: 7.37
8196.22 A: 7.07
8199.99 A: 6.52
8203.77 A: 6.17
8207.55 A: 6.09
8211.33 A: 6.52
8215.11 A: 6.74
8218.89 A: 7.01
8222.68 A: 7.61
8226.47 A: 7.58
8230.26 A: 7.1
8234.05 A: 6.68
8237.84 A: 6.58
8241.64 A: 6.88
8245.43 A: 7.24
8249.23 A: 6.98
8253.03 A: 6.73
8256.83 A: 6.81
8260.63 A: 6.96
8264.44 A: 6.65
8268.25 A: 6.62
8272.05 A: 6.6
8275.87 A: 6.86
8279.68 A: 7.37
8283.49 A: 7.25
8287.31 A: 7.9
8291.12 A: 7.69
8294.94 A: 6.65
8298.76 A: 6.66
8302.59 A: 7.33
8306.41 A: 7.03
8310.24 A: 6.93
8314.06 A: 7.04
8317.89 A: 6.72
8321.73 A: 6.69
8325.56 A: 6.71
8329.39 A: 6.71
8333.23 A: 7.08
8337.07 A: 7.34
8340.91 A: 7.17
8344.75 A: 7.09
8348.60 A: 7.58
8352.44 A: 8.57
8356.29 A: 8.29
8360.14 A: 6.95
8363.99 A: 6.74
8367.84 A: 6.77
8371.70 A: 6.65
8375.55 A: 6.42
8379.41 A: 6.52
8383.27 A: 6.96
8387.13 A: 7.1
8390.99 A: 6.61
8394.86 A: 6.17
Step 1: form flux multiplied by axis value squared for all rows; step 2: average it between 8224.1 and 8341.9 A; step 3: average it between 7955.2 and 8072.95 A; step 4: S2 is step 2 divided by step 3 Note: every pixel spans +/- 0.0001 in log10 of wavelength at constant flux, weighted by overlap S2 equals 1.06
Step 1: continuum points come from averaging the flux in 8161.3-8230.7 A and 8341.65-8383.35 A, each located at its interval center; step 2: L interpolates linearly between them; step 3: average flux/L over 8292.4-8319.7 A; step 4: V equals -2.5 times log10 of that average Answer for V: 0.03 mag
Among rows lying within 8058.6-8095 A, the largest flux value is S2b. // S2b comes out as 8.06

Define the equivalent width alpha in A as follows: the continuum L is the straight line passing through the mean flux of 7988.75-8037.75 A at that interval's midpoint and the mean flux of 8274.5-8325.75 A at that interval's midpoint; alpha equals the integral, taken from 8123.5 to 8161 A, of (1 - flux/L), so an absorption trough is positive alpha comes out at -2.2 A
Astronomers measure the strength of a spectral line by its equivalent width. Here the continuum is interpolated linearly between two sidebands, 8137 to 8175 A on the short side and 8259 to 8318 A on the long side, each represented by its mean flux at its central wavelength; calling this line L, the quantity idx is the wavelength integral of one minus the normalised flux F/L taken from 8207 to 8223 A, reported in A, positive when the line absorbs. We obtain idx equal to 0.8 A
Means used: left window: 7.25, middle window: 6.77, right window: 7.03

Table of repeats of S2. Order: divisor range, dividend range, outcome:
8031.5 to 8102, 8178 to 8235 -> 1.02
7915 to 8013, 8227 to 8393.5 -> 1.01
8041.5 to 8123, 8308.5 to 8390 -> 1.04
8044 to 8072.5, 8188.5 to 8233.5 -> 1.02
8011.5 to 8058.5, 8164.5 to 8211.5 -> 1.09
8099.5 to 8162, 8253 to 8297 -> 0.99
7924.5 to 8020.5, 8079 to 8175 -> 1.01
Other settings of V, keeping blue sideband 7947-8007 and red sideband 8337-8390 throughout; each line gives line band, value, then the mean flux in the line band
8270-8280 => 0.048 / 6.87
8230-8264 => 0.052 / 6.86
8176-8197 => -0.028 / 7.42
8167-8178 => 0.012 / 7.16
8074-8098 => -0.015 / 7.39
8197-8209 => 0.141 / 6.34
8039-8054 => 0.093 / 6.71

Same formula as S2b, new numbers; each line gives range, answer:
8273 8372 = 8.57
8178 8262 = 7.83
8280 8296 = 7.9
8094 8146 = 7.67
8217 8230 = 7.61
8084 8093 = 7.56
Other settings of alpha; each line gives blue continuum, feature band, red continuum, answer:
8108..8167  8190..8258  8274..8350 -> 2.73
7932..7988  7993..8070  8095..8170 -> 6.74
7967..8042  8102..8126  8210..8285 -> -1.10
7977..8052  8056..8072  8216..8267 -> -1.06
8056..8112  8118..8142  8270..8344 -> -0.05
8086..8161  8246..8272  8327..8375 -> 1.65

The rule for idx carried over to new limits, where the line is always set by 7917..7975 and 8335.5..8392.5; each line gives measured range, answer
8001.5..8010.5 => 0.2 A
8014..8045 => 4.2 A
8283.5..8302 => 0.0 A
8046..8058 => 1.5 A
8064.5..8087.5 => 0.7 A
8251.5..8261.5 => 0.6 A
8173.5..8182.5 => 0.2 A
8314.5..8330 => 1.0 A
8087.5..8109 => 0.4 A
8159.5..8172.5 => 0.8 A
